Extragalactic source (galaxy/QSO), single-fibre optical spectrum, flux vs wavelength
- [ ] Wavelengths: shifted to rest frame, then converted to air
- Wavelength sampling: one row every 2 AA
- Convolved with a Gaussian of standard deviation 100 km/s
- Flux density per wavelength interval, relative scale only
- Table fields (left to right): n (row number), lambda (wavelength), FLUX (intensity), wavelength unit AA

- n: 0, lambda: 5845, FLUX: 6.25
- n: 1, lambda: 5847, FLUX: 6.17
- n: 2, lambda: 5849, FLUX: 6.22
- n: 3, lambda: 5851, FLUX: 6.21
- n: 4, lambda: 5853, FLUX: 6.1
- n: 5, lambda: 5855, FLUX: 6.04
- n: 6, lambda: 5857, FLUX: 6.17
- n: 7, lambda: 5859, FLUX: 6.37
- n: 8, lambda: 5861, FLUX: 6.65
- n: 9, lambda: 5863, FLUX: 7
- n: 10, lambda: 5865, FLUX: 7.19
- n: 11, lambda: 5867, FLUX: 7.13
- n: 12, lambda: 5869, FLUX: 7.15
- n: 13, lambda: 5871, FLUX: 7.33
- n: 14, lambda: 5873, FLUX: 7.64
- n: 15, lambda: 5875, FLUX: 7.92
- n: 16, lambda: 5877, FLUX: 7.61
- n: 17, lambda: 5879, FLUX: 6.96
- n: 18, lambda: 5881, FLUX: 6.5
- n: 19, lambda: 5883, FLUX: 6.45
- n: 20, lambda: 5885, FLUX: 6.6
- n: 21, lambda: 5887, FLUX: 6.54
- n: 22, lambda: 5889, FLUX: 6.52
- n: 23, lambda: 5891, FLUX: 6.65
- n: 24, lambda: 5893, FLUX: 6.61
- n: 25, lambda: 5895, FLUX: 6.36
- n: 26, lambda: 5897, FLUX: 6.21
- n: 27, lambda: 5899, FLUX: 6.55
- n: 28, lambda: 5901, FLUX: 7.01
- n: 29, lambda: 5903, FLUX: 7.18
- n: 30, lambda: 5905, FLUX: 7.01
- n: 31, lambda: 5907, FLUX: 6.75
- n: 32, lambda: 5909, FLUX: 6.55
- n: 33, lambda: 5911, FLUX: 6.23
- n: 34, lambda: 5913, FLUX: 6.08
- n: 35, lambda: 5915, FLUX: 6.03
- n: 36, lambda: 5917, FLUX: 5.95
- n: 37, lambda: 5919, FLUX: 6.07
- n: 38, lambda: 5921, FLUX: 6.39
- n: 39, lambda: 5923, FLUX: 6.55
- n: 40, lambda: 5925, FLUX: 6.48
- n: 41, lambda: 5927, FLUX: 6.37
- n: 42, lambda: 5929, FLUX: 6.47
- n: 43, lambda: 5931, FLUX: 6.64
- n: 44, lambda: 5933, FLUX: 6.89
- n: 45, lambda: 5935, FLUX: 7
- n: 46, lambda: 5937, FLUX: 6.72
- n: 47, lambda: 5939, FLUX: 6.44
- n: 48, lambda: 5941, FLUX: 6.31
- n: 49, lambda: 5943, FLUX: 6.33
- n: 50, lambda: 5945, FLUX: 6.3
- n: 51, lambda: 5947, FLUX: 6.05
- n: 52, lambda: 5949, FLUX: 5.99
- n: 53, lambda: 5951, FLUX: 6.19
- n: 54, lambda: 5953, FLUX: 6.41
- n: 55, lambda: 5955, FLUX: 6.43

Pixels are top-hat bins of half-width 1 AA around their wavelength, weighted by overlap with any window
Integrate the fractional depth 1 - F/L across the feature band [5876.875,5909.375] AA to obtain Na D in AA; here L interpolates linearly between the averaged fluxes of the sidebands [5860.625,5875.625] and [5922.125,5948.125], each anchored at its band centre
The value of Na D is 1.3 AA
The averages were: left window 7.26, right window 6.5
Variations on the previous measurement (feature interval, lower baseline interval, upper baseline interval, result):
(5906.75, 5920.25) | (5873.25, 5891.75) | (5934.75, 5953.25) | 0.8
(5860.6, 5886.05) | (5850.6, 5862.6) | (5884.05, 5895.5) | -2.7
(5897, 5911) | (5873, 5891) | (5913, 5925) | -0.6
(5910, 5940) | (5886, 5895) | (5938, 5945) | 0.0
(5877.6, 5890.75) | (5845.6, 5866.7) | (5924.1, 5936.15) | -0.2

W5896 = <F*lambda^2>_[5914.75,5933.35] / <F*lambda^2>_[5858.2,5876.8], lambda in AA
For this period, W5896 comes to 0.9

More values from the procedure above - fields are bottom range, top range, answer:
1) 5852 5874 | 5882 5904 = 0.98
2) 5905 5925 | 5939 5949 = 0.99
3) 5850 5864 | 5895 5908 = 1.08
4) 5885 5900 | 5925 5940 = 1.04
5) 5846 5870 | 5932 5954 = 1.01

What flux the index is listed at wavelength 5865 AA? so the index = 7.19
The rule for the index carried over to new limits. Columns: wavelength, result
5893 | 6.61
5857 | 6.17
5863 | 7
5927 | 6.37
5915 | 6.03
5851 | 6.21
